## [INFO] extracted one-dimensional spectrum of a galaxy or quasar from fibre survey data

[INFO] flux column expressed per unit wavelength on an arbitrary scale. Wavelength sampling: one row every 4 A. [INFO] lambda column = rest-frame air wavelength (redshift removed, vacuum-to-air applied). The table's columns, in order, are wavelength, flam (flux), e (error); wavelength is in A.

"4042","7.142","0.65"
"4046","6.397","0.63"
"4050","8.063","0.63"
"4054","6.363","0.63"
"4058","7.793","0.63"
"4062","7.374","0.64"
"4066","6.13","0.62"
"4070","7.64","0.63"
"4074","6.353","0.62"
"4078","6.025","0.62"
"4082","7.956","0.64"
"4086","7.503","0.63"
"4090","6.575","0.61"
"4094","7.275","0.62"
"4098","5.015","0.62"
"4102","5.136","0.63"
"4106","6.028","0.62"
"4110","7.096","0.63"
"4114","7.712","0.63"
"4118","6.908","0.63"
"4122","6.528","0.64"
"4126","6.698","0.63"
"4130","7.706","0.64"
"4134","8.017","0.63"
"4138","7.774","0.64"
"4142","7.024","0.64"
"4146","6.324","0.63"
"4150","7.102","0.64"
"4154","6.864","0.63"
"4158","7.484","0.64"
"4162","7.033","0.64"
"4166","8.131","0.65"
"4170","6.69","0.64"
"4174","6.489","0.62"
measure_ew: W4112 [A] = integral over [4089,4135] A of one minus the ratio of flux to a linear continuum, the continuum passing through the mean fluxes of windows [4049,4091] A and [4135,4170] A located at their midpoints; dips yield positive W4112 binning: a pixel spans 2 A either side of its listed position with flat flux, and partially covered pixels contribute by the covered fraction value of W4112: 2.8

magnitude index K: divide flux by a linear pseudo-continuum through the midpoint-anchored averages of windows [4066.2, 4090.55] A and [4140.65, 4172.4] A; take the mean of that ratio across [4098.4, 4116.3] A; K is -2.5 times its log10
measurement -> 0.10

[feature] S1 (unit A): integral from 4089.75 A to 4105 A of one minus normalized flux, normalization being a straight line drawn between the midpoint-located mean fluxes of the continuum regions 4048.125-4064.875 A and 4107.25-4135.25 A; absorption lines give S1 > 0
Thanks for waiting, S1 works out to 2.7 A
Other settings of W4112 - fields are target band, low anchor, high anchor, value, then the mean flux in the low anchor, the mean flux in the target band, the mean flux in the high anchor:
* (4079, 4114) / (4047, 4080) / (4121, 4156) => 2.0 A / 6.95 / 6.62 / 7.13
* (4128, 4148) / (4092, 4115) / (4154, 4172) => -1.5 A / 6.32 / 7.37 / 7.28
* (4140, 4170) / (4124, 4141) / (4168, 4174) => -0.5 A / 7.52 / 7.11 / 6.62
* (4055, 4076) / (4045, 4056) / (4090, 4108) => -1.1 A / 6.99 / 7.02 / 5.94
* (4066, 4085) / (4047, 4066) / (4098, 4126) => 0.1 A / 7.21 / 6.93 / 6.47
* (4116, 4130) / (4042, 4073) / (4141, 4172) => 0.5 A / 7.09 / 6.85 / 7.08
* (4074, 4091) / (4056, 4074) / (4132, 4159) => 0.5 A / 7.14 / 6.96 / 7.22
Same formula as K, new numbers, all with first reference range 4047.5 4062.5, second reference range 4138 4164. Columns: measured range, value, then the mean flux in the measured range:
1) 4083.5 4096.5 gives 0.03 mag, 7.07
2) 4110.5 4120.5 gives -0.01 mag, 7.24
